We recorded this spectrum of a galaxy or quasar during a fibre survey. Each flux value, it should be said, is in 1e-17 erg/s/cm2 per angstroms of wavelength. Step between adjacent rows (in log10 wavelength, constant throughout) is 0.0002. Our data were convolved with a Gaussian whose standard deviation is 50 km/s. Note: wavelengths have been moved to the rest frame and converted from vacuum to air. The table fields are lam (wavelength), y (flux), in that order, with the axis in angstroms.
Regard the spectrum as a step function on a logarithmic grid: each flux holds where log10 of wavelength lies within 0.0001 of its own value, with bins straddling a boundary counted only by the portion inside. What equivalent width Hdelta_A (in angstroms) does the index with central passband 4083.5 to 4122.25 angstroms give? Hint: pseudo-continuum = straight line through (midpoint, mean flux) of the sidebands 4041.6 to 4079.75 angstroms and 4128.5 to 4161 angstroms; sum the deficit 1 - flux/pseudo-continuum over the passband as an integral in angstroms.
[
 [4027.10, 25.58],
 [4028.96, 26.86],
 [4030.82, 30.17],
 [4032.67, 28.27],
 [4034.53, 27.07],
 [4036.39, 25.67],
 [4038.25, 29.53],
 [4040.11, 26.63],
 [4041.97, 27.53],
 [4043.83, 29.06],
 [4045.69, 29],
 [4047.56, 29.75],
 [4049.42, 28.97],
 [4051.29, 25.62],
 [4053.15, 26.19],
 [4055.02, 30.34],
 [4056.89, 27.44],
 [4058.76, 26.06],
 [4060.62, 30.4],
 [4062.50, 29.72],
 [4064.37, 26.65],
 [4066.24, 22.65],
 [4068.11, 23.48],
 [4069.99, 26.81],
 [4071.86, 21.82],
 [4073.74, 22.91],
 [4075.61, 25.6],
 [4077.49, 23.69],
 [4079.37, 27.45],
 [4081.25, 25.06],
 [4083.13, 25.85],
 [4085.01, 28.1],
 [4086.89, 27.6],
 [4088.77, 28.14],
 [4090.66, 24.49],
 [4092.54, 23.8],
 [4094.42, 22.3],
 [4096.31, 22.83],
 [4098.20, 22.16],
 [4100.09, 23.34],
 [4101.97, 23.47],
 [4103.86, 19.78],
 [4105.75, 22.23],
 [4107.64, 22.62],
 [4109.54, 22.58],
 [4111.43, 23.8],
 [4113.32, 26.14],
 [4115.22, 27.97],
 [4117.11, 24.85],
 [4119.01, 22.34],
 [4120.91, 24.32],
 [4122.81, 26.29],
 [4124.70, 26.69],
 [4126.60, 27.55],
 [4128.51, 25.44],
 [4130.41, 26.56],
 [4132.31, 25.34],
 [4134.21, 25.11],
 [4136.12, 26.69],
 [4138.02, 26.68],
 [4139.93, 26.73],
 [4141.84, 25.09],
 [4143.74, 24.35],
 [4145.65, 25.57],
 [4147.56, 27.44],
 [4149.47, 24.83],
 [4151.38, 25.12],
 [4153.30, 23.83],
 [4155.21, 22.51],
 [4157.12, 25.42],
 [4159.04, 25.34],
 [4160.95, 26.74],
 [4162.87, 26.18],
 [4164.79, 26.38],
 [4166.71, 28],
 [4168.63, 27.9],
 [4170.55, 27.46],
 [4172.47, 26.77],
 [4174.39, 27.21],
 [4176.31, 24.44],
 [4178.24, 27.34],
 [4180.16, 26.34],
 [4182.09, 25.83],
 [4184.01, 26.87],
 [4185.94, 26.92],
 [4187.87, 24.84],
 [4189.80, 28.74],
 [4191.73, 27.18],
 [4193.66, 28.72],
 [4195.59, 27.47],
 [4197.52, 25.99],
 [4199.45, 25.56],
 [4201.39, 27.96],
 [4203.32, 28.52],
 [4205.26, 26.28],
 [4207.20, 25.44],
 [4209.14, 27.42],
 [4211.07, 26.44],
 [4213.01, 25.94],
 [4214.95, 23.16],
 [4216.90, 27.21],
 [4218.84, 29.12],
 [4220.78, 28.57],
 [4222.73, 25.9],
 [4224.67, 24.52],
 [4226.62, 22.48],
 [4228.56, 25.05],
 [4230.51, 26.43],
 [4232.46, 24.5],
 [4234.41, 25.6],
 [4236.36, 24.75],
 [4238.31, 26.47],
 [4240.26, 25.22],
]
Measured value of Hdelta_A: 2.81 angstroms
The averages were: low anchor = 26.7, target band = 24.2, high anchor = 25.5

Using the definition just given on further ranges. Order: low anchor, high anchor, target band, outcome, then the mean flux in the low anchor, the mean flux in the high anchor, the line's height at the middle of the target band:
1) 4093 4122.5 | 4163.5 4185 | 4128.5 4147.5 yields -0.7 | 23.5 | 26.8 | 25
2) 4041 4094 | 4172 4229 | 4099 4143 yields 2.8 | 26.5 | 26.5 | 26.5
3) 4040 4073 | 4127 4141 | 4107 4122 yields 1.1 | 27.1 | 26.1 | 26.4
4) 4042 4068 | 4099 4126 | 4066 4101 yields 1.6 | 27.7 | 24.1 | 25.9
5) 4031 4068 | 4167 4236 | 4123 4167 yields 1.8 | 27.7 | 26.5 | 26.9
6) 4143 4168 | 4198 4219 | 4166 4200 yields -1.1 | 25.6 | 26.5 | 26.1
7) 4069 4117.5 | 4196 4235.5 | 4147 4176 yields -0.7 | 24.4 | 26.1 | 25.4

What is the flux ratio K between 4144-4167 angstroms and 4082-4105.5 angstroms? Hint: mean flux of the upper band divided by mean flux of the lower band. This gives 1.05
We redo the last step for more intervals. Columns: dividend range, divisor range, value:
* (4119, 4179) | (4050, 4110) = 1.03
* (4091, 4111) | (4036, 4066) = 0.81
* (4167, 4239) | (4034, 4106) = 1.02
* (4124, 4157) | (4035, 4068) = 0.93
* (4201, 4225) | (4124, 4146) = 1.03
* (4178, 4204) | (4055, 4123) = 1.08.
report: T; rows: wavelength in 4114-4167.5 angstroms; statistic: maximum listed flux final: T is 28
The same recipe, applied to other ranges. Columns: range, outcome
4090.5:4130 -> 27.97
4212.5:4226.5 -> 29.12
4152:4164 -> 26.74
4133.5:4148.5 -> 27.44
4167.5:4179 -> 27.9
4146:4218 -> 28.74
